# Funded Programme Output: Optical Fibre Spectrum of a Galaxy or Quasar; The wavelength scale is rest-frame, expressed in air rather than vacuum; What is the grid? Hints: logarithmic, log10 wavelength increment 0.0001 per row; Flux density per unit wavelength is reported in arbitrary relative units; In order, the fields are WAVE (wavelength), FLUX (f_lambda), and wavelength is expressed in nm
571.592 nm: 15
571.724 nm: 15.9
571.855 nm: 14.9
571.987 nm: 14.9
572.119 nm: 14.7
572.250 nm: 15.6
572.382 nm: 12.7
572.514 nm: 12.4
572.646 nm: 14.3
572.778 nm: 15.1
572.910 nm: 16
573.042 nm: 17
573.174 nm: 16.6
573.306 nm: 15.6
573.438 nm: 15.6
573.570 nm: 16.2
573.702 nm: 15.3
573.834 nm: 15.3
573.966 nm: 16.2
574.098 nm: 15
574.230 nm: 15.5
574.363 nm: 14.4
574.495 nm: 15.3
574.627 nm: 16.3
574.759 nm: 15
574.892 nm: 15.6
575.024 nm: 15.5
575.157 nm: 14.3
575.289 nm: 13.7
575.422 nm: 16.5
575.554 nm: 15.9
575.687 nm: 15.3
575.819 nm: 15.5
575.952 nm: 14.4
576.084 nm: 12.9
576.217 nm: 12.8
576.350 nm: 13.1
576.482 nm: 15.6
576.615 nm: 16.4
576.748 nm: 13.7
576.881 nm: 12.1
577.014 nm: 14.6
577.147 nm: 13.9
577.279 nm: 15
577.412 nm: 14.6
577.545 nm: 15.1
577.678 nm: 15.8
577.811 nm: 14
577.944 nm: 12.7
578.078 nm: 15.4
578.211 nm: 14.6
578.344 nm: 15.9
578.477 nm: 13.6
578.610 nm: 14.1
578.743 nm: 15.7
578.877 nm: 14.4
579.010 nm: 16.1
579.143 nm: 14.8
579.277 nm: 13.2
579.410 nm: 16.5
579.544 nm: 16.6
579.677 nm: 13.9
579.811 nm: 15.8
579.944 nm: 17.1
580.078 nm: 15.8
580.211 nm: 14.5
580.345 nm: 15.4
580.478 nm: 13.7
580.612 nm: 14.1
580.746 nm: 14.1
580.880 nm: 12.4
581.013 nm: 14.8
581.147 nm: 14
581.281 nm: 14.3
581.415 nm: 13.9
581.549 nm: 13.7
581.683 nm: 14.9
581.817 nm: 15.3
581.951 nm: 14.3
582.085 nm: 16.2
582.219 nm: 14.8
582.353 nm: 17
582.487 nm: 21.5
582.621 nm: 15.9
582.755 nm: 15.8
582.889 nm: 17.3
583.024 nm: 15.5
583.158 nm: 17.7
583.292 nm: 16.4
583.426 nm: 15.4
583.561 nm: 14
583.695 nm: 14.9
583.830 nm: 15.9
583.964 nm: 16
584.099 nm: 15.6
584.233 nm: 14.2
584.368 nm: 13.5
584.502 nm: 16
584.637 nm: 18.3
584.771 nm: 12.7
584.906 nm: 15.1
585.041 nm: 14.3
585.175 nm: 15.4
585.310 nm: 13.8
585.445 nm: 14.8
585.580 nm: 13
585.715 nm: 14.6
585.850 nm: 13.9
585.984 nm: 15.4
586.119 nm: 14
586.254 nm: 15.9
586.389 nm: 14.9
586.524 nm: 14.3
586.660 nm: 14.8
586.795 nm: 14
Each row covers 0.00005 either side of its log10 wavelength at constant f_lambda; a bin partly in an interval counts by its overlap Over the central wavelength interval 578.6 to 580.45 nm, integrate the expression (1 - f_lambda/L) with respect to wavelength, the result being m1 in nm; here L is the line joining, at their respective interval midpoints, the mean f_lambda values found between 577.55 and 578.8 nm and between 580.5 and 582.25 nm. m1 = -0.10 nm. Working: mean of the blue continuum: 14.7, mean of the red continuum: 14.3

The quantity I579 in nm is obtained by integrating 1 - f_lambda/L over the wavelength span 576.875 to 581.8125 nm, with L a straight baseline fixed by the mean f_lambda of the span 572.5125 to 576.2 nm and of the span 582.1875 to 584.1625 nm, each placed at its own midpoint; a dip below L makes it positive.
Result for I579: 0.36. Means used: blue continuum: 15.3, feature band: 14.7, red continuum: 16.3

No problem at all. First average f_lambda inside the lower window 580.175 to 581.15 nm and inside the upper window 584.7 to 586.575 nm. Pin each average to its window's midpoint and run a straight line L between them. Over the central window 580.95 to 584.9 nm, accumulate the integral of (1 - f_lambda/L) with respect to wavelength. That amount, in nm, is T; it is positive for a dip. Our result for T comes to -0.34 nm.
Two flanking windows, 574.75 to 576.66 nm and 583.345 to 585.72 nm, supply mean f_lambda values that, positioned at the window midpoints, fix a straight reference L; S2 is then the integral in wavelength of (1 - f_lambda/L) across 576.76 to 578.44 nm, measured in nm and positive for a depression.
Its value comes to 0.044 nm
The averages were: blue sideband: 14.8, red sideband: 14.9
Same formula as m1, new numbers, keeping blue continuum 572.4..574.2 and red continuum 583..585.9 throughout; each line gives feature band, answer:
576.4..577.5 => 0.056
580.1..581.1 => 0.062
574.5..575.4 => 0.009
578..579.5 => 0.026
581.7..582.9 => -0.099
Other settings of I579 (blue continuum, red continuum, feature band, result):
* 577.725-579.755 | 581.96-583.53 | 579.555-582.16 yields 0.17 nm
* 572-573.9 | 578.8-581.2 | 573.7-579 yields 0.08 nm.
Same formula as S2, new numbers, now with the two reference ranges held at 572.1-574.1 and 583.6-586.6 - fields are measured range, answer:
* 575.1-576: 0.00 nm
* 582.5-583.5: -0.11 nm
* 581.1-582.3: 0.02 nm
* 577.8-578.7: 0.04 nm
